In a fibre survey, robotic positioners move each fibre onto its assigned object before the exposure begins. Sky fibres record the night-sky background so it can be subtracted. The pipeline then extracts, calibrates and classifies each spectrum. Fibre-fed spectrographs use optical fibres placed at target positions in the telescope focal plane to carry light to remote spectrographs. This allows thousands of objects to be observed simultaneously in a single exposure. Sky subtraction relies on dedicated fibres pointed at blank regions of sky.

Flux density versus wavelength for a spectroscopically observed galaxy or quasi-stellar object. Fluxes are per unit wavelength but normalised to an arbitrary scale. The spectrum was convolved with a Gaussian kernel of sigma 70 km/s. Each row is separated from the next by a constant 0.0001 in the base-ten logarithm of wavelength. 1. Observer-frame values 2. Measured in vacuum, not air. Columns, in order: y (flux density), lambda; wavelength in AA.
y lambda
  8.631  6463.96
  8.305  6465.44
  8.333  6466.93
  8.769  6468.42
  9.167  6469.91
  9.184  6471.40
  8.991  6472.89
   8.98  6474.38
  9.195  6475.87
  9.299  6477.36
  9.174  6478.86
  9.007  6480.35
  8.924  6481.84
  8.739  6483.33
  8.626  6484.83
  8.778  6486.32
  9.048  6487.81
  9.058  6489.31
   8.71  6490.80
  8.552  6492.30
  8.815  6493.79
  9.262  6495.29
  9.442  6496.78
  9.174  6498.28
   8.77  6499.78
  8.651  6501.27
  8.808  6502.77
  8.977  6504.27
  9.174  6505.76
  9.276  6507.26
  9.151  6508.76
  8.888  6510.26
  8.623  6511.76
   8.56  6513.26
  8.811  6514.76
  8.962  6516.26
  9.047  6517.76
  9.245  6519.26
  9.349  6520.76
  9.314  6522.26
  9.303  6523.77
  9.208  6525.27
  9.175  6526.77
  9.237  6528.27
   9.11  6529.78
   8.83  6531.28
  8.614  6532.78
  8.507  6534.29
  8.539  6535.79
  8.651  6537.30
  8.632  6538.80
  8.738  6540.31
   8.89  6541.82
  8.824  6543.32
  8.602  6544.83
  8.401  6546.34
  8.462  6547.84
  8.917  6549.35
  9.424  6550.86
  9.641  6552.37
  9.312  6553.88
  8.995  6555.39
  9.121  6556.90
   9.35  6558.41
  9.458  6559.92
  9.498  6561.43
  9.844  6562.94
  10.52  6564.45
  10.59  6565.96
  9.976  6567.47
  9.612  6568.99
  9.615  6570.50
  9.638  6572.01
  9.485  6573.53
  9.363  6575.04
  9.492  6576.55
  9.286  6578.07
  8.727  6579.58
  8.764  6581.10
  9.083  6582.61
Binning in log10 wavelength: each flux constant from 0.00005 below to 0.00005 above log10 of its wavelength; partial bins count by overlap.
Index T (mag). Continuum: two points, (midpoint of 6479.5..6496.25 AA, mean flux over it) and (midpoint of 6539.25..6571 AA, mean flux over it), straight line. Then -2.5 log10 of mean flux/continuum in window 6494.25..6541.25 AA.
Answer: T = 0.01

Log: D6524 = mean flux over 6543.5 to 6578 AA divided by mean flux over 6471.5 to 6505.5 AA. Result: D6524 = 1.0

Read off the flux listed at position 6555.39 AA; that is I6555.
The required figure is 8.995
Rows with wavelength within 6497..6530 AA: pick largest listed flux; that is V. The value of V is 9.349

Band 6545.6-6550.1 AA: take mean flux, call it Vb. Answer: 8.6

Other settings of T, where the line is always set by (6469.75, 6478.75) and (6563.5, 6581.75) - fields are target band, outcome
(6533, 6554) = 0.078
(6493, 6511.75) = 0.029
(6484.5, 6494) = 0.047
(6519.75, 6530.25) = 0.015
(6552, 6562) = 0.023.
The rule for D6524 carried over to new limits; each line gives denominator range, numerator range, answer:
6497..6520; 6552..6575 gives 1.08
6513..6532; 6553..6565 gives 1.04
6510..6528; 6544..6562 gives 1.00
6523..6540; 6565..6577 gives 1.10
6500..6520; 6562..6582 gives 1.08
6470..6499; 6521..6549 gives 0.98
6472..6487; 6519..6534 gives 1.02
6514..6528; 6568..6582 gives 1.02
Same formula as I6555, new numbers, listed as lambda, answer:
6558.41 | 9.35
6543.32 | 8.824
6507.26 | 9.276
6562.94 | 9.844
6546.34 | 8.401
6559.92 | 9.458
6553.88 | 9.312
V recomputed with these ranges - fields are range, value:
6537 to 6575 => 10.59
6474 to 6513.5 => 9.442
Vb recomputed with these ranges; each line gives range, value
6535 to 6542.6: 8.69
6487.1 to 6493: 8.83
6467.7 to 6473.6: 9.03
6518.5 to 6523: 9.31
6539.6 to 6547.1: 8.7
